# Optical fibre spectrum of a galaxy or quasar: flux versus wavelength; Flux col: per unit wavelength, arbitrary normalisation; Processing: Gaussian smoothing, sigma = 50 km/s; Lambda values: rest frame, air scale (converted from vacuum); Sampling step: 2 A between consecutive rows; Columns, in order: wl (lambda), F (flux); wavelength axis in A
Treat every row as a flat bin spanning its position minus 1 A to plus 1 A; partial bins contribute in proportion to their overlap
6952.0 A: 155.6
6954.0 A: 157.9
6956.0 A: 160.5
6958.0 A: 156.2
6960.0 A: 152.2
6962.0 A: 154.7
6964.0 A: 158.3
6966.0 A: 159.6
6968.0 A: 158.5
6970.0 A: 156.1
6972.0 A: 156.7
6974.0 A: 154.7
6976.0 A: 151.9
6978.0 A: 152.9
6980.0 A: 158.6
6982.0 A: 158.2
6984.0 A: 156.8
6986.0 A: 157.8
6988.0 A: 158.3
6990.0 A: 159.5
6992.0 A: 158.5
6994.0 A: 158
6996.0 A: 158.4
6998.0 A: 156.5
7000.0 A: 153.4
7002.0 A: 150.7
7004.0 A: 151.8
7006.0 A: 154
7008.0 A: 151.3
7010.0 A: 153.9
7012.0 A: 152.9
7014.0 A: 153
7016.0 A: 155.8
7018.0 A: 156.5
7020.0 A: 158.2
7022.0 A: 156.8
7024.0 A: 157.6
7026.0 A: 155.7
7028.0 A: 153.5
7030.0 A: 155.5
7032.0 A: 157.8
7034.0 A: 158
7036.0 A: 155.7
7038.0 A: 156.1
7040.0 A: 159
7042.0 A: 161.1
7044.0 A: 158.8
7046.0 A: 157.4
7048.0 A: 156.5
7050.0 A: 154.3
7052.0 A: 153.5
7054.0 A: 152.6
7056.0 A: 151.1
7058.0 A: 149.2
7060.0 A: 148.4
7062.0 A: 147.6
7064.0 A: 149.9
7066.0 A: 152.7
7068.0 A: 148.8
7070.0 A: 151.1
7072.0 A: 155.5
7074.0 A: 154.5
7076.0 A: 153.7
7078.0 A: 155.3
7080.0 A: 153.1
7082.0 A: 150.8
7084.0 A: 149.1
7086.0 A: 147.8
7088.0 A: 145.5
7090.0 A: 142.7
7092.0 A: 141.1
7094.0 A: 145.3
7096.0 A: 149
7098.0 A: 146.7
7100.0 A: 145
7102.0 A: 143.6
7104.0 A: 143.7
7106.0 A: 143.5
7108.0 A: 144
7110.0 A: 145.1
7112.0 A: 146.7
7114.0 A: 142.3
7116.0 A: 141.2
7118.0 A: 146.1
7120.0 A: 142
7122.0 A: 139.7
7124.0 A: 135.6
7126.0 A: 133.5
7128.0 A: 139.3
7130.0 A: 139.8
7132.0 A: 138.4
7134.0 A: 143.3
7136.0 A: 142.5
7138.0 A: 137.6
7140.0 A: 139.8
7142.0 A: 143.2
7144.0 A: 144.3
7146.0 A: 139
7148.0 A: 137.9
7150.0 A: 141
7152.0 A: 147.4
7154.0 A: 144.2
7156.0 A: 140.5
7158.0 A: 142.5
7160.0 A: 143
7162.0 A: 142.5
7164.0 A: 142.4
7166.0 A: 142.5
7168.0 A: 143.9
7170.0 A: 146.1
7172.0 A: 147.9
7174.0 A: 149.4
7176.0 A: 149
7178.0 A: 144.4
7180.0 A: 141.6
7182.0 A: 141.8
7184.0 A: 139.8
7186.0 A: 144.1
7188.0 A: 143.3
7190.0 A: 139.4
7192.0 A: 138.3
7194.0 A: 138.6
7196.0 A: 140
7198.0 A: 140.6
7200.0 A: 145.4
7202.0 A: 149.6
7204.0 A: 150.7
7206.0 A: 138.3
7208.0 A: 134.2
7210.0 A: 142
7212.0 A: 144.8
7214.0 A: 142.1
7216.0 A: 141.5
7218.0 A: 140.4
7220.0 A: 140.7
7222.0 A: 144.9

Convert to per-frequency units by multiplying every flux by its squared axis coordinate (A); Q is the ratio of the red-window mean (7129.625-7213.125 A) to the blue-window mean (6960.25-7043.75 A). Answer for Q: 0.96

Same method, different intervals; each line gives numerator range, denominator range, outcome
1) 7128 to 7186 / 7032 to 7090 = 0.96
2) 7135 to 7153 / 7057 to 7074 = 0.96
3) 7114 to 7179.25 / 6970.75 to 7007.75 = 0.95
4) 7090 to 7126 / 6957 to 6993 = 0.95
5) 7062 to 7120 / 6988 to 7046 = 0.97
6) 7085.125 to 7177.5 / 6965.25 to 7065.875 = 0.95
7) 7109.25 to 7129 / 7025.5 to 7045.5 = 0.92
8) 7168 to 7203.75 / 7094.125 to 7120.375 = 1.02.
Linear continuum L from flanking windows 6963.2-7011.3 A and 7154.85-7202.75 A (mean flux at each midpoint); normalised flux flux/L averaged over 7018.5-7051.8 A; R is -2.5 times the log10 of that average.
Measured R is -0.029 mag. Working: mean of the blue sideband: 156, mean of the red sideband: 143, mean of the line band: 157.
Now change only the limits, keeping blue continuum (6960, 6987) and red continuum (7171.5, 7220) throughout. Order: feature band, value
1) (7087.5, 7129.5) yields 0.04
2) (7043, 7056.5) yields -0.02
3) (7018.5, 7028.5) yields -0.02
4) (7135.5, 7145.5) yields 0.04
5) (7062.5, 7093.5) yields 0.00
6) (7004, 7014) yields 0.01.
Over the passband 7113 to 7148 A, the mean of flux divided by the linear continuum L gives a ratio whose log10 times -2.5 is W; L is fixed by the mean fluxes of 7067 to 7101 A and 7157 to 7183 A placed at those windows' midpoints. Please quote 0.05 mag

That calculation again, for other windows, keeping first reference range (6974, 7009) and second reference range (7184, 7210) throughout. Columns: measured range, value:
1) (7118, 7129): 0.061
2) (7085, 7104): 0.027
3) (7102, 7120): 0.027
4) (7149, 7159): 0.012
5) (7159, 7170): 0.006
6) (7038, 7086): -0.016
